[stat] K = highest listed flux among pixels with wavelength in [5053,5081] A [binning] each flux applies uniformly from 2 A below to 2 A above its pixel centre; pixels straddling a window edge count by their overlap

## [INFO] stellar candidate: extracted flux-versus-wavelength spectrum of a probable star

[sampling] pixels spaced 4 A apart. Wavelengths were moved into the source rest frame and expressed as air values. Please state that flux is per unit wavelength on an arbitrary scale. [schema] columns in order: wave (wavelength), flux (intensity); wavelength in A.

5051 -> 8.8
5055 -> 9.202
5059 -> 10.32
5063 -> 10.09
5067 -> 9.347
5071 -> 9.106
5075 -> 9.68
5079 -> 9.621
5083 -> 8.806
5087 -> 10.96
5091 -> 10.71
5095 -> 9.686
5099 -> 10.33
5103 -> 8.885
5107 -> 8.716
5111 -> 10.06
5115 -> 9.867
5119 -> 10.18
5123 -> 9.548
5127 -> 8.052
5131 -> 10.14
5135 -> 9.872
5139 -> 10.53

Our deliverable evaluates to 10.32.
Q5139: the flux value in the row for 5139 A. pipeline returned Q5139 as 10.53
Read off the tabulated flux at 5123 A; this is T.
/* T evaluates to 9.548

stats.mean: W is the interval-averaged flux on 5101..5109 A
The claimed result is 8.8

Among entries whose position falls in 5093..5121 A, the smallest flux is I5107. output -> 8.716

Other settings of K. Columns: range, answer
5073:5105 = 10.96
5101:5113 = 10.06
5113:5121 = 10.18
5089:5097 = 10.71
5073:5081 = 9.68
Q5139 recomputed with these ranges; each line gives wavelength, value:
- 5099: 10.33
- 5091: 10.71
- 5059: 10.32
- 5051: 8.8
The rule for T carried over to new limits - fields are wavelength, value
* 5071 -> 9.106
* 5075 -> 9.68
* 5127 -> 8.052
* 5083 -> 8.806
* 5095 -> 9.686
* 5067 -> 9.347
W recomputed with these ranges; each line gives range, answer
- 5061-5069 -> 9.72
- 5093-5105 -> 9.63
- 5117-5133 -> 9.48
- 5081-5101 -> 10.1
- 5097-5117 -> 9.57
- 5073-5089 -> 9.77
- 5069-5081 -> 9.47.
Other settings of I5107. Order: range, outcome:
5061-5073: 9.106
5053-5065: 9.202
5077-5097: 8.806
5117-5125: 9.548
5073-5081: 9.621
